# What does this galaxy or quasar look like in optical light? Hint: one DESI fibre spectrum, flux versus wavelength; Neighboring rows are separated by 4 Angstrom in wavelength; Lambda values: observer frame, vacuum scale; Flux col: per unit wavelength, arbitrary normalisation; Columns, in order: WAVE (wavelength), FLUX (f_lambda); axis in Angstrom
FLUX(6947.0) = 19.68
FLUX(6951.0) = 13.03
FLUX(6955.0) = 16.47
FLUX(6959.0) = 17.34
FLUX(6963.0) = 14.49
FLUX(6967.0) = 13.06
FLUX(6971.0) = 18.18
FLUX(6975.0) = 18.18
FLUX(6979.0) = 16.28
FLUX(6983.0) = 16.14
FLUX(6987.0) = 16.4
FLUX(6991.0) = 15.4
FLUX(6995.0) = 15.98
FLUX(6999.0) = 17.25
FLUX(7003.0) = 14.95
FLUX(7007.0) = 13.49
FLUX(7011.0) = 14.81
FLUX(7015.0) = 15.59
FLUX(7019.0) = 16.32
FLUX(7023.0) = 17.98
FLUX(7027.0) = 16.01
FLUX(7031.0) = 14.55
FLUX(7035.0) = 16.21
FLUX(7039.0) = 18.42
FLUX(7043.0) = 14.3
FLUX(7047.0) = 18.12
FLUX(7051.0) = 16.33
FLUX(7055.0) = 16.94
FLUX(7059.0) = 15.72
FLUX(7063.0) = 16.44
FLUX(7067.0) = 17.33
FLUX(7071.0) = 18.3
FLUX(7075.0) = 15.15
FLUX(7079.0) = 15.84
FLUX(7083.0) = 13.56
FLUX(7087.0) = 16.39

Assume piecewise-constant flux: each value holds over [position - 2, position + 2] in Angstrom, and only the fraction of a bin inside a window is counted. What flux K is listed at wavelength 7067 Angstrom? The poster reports 17.33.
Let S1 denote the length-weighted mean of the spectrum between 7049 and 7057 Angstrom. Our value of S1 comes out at 16.6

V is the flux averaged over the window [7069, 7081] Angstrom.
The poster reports 16.4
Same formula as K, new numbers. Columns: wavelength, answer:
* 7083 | 13.56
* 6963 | 14.49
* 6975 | 18.18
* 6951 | 13.03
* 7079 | 15.84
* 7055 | 16.94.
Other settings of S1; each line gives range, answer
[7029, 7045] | 15.9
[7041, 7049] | 16.2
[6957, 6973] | 15.8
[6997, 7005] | 16.1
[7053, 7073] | 16.9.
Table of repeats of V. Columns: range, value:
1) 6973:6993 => 16.5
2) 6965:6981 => 16.4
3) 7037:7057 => 16.8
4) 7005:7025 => 15.6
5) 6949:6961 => 15.6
